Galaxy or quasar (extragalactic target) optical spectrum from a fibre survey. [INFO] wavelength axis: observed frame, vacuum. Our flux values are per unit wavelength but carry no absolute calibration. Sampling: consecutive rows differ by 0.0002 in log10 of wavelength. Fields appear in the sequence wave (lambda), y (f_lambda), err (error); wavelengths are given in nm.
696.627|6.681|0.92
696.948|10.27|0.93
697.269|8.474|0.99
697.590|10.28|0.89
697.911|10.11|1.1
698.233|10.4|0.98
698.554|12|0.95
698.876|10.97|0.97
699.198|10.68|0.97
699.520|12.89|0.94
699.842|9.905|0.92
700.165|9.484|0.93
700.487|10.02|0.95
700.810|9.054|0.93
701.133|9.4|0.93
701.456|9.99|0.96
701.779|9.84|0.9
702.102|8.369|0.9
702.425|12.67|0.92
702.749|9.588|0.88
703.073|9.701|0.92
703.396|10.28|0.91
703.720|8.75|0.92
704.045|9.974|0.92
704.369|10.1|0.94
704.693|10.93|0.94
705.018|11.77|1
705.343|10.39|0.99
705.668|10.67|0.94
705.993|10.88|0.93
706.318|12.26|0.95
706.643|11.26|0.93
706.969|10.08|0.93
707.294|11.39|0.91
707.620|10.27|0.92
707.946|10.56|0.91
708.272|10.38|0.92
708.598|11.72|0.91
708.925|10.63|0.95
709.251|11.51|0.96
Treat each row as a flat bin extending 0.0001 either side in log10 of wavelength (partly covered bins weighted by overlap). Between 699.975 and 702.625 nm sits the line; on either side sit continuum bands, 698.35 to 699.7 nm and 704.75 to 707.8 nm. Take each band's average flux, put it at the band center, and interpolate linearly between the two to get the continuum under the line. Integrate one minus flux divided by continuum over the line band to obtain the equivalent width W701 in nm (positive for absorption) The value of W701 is 0.358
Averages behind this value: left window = 11.6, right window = 11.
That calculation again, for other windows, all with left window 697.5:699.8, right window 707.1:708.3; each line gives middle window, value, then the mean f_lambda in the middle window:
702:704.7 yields 0.20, 10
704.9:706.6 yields -0.07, 11.2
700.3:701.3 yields 0.13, 9.49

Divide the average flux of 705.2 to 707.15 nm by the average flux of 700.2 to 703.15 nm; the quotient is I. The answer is 1.11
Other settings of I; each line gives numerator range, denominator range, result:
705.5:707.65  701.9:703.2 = 1.09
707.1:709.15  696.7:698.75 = 1.07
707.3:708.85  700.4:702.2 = 1.14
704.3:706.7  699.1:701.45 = 1.09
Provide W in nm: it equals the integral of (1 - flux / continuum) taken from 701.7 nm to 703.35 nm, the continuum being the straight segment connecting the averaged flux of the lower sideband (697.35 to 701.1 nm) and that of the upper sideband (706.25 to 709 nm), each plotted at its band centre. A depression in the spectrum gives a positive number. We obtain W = 0.09 nm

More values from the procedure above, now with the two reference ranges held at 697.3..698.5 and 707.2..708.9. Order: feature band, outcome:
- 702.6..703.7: 0.09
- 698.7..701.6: 0.02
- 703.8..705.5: 0.01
